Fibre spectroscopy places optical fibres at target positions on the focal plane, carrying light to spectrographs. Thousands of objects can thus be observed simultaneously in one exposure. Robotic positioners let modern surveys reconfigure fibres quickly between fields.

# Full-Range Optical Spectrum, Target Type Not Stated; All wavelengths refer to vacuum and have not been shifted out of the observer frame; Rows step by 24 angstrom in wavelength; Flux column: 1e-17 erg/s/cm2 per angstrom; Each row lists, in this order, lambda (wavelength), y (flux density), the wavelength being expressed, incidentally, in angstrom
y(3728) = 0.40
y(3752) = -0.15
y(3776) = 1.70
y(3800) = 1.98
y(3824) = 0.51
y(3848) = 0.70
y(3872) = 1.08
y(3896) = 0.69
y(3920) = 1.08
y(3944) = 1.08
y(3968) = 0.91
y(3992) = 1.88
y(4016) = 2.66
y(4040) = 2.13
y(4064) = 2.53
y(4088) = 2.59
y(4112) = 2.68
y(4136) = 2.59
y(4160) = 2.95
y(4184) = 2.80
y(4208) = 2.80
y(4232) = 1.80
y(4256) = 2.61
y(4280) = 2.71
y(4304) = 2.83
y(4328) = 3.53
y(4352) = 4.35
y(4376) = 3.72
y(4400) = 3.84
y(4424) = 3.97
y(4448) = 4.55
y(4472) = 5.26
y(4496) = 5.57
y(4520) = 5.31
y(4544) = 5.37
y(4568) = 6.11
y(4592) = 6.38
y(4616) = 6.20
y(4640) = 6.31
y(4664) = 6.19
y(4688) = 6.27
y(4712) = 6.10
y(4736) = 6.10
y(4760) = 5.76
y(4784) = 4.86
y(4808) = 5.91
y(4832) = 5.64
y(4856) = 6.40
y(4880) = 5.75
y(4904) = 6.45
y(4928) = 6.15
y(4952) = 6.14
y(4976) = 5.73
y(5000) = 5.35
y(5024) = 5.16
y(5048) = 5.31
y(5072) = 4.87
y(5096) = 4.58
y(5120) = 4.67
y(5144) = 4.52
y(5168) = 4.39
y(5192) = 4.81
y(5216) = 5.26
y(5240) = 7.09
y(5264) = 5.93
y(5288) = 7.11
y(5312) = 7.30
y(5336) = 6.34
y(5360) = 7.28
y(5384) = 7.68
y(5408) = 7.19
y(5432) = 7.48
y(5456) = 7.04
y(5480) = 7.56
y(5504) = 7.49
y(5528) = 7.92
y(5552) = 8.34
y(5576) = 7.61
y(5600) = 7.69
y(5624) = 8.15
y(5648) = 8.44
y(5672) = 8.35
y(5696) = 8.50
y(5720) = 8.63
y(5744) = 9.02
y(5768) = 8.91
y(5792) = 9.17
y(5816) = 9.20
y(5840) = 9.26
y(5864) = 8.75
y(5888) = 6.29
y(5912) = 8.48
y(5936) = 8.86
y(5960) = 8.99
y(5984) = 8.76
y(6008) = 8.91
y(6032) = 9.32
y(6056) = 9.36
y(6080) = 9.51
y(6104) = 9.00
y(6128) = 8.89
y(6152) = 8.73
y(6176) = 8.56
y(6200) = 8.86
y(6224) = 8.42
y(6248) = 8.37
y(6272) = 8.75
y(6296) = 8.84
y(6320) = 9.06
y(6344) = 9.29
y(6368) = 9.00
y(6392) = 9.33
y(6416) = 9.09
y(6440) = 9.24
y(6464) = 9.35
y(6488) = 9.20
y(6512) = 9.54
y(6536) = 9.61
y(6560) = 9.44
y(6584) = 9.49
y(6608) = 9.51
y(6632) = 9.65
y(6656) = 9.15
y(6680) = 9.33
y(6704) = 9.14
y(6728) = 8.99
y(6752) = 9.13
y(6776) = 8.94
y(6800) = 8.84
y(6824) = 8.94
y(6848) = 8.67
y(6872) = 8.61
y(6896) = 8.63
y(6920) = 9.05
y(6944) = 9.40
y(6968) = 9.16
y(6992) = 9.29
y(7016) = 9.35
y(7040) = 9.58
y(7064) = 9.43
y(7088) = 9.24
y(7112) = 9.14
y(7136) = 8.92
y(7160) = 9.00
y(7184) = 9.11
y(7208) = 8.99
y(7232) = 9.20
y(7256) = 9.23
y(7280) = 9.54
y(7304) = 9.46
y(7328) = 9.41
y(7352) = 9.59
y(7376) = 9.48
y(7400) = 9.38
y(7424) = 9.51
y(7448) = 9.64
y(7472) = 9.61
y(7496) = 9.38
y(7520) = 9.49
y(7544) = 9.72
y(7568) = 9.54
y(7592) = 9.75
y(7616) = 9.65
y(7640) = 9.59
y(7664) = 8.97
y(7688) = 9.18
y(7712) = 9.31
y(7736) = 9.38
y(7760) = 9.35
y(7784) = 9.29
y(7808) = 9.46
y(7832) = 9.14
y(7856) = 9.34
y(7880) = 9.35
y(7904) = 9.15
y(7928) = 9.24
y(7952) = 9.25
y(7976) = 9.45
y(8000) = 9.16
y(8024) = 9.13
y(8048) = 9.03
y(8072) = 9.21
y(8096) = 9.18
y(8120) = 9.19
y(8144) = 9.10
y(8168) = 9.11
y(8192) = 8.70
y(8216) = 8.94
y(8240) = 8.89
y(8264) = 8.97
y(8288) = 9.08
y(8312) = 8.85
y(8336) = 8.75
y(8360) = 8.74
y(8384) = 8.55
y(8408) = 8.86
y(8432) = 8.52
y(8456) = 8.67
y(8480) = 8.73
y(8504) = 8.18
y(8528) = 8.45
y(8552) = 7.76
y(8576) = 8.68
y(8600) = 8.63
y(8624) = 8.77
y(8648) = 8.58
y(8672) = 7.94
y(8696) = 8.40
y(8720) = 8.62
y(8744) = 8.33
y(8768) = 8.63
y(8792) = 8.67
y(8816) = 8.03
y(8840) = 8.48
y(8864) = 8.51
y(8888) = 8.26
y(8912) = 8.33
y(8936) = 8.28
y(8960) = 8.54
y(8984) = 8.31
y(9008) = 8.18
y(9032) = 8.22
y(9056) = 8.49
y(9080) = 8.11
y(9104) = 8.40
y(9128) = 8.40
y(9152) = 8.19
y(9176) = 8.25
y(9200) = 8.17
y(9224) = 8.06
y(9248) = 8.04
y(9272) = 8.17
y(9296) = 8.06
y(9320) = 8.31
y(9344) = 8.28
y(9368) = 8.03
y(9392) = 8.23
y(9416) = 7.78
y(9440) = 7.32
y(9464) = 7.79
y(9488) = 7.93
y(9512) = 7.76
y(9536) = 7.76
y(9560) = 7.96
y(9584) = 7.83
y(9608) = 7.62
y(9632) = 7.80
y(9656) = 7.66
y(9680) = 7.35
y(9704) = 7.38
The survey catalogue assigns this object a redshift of 0.00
